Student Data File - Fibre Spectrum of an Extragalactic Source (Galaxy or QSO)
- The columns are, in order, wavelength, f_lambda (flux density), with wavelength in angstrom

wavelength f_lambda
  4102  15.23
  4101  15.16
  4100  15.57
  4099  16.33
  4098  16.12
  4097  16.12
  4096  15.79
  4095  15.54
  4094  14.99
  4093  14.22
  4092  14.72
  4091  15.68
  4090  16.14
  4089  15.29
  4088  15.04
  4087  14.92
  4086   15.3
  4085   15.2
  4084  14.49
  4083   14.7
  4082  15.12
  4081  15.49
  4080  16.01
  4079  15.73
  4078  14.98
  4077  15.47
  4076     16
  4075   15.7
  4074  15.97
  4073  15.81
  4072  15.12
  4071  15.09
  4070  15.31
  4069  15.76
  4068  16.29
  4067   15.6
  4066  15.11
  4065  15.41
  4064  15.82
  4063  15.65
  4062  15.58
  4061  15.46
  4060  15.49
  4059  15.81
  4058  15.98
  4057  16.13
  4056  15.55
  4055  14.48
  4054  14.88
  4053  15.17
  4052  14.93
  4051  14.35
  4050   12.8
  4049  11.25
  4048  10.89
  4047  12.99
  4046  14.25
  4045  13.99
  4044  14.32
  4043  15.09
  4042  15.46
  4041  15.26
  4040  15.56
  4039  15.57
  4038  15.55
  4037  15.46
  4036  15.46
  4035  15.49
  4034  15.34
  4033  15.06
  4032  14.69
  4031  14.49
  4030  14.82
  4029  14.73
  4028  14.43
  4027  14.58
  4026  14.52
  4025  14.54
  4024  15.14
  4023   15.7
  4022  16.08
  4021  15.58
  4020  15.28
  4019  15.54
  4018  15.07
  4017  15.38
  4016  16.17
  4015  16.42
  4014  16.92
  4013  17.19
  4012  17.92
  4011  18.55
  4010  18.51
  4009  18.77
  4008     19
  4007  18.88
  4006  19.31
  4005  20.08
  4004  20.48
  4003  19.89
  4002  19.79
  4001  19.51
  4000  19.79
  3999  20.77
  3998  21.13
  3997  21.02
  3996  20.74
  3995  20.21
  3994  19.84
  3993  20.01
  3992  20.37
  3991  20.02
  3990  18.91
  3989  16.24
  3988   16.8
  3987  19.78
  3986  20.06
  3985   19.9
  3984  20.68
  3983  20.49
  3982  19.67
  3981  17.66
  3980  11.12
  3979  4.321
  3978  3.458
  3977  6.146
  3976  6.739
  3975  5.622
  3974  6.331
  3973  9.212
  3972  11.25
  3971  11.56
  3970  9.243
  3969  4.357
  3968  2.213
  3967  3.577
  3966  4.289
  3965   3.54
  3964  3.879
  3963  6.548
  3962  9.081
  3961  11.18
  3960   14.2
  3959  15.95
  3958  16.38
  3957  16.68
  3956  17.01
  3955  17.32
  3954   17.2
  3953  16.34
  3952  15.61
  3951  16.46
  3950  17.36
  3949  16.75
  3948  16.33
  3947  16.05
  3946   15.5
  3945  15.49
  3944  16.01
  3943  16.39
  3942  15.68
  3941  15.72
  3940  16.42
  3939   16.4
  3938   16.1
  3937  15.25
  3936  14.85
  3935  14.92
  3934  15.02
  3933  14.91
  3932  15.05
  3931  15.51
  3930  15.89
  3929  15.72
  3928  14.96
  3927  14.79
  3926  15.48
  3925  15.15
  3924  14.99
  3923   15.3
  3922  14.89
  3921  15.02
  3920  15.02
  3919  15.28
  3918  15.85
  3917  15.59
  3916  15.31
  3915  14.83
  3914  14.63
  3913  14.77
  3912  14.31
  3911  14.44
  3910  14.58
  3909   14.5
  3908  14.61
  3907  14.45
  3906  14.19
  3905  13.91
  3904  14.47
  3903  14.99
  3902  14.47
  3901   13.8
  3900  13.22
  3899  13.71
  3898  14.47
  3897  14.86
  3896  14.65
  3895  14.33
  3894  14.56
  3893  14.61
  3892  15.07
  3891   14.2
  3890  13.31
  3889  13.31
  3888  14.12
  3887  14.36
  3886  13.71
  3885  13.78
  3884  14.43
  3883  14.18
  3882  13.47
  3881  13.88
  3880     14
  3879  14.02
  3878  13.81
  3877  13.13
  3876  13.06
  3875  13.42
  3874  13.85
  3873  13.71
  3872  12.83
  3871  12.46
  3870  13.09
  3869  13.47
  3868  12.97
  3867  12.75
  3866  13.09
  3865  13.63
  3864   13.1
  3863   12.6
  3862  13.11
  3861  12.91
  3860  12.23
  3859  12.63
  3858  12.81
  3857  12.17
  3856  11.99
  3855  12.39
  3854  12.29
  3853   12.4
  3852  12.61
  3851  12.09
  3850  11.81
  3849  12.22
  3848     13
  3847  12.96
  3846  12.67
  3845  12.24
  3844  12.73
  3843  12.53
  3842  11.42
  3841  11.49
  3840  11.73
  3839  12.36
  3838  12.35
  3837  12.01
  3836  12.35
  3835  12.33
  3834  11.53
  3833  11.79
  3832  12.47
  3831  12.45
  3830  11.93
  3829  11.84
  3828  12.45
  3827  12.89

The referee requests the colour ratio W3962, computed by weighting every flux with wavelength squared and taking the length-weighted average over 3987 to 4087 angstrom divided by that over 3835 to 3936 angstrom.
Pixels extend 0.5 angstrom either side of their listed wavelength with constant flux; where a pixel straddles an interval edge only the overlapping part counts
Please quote 1.3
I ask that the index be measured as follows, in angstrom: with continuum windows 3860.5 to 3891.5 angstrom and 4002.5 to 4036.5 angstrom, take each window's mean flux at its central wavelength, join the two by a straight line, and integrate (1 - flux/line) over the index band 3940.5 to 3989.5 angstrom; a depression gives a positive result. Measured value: 7.9 angstrom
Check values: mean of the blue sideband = 13.5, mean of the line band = 12.8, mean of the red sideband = 16.5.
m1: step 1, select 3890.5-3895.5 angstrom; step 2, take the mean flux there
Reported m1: 14.6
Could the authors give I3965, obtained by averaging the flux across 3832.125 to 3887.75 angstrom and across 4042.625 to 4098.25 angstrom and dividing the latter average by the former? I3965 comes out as 1.2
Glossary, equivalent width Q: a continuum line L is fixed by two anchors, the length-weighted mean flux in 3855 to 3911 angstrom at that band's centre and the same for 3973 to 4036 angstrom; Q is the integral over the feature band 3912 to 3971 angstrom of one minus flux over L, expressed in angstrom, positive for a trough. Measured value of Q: 3.88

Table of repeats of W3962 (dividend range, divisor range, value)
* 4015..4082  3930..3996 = 1.13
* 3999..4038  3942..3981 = 1.52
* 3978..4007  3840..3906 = 1.49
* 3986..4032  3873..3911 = 1.33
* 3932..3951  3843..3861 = 1.33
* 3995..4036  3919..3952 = 1.15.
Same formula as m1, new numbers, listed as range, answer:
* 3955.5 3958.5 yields 16.7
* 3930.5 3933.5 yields 15.2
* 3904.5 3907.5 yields 14.2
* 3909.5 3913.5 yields 14.5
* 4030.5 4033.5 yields 14.7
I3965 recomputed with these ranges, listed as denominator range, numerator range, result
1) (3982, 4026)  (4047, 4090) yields 0.82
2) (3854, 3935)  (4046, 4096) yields 1.07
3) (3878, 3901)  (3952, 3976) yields 0.72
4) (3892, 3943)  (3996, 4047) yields 1.11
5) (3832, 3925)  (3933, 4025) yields 1.12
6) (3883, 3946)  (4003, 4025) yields 1.16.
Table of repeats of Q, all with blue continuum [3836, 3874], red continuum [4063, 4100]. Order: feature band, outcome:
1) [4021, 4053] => 0.6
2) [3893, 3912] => -1.7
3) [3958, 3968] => 4.1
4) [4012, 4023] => -1.0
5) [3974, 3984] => 2.3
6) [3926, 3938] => -1.5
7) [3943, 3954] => -2.0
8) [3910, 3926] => -2.0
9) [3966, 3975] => 4.5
